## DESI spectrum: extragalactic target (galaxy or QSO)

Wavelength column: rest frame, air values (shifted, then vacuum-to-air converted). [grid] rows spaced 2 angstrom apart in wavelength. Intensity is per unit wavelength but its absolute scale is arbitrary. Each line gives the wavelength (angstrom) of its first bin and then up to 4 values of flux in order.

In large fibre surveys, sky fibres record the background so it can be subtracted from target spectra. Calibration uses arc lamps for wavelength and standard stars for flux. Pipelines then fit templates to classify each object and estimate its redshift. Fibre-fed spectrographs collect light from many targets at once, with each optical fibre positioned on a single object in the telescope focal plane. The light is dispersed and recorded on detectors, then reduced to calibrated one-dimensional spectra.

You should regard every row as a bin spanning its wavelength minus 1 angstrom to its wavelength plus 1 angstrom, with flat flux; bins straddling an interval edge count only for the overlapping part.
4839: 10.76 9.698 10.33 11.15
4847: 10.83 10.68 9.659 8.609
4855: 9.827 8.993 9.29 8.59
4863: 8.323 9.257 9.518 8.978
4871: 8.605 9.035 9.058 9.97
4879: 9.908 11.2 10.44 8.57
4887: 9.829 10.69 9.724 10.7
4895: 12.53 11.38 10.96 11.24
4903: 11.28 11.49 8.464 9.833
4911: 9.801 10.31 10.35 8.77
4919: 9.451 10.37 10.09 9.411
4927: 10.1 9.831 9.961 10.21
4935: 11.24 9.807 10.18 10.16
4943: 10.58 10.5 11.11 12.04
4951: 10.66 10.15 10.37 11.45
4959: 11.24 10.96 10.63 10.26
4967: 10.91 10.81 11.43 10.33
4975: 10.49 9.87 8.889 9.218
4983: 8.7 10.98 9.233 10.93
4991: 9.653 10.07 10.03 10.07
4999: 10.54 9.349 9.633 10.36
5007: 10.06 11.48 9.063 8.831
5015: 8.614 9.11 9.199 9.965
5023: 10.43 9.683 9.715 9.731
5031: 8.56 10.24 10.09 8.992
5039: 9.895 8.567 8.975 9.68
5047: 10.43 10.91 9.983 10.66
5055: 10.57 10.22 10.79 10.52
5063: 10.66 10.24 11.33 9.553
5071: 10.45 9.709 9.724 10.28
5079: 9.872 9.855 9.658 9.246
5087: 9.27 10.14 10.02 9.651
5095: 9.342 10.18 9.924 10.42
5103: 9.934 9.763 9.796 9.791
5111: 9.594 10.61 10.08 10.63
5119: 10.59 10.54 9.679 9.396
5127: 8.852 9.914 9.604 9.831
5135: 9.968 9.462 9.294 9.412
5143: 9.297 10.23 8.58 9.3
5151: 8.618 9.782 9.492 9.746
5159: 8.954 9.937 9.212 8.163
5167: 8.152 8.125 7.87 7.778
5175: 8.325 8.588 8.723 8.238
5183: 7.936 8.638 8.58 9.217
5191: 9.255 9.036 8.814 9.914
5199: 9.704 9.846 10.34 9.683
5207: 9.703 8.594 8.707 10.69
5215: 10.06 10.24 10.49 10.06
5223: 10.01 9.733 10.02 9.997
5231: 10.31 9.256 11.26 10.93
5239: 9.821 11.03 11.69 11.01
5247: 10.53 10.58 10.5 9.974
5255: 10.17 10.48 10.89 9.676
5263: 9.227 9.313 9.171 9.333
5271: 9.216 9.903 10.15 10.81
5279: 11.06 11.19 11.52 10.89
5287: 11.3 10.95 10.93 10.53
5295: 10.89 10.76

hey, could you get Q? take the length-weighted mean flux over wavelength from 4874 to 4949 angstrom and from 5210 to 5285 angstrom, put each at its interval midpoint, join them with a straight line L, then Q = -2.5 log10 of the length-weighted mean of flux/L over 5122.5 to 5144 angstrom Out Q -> 0.08 mag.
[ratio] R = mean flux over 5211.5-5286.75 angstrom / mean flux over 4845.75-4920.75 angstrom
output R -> 1.04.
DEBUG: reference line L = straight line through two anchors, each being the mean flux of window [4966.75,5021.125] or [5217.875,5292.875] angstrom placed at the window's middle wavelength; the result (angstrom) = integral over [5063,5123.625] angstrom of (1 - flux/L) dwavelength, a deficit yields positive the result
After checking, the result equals 0.4 angstrom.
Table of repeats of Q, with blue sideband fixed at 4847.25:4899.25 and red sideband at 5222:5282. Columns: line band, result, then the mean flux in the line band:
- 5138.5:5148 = 0.08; 9.37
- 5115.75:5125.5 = -0.01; 10.2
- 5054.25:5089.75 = -0.01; 10.1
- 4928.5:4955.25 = -0.07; 10.5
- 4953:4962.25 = -0.11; 10.9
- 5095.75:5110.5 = 0.01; 9.95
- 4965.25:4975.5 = -0.09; 10.8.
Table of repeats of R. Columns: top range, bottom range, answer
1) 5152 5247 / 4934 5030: 0.93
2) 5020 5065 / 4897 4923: 0.97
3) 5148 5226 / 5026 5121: 0.92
